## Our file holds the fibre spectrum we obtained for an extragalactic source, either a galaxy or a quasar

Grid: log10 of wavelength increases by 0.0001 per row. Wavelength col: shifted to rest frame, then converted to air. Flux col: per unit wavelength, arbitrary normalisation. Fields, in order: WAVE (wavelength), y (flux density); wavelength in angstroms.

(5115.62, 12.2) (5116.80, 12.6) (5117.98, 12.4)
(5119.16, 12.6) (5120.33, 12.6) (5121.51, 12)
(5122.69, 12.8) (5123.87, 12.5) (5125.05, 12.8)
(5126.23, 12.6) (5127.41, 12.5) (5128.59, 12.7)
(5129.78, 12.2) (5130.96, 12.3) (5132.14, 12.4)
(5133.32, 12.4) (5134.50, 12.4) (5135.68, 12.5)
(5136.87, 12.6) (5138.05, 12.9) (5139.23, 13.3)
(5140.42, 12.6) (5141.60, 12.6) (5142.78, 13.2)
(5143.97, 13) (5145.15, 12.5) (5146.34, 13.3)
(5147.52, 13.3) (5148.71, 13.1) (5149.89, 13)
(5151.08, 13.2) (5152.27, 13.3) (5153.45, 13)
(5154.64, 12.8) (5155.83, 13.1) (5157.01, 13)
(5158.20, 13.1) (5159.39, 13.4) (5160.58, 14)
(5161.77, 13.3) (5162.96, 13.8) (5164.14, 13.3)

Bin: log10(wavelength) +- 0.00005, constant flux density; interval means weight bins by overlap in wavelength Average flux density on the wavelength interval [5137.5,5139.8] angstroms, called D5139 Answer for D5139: 13.1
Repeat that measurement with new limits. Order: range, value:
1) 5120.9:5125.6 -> 12.5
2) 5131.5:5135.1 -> 12.4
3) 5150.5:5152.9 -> 13.3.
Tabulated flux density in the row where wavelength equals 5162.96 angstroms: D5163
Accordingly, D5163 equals 13.8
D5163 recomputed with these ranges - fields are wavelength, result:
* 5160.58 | 14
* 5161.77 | 13.3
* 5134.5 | 12.4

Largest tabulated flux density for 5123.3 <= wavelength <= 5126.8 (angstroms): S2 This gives 12.8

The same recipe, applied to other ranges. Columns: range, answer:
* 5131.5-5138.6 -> 12.9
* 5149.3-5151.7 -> 13.2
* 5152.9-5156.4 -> 13.1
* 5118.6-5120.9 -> 12.6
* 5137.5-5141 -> 13.3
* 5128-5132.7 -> 12.7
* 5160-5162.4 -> 14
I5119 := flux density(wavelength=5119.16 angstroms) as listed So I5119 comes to 12.6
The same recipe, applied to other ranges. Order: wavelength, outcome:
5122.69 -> 12.8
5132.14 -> 12.4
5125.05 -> 12.8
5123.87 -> 12.5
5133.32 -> 12.4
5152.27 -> 13.3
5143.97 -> 13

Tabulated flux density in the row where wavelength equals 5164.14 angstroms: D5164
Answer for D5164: 13.3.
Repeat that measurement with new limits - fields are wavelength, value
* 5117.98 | 12.4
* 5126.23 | 12.6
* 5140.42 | 12.6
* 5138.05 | 12.9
